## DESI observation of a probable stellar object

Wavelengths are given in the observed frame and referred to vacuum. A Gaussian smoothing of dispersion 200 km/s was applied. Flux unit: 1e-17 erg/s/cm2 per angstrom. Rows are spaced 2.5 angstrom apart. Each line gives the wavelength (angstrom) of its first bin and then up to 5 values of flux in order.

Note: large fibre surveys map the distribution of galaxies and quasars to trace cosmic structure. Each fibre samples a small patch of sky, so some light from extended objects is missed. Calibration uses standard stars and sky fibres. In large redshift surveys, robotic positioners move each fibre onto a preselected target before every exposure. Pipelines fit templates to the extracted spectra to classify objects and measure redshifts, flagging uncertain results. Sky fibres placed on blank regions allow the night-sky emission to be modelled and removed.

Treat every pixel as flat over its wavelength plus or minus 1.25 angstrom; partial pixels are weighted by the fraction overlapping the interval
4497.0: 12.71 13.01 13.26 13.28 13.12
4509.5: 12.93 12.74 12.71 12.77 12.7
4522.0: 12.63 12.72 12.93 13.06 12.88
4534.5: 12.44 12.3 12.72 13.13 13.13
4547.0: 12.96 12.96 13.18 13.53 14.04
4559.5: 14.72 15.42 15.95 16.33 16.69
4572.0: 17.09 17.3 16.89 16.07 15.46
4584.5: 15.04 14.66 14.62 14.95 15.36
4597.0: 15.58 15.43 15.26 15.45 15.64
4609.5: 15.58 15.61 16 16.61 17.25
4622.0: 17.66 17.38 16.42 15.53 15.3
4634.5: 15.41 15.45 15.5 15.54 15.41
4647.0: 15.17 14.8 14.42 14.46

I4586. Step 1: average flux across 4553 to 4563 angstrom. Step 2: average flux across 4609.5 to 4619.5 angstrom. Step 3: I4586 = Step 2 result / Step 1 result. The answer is 1.1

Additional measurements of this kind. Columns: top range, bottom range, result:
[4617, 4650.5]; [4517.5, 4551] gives 1.24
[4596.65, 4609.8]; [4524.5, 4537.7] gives 1.21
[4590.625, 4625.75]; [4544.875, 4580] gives 1.05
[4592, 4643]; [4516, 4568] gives 1.18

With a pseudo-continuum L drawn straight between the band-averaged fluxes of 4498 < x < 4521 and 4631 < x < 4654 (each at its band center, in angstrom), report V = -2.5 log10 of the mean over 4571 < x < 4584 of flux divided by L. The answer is -0.17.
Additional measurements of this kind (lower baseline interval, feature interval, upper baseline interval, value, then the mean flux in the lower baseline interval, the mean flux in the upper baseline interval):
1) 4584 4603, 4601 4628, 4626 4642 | -0.062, 15.1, 15.6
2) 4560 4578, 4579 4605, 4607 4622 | 0.078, 16.4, 16.3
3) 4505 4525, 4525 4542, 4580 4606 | 0.052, 12.8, 15.2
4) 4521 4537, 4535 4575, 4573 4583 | 0.029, 12.7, 16.5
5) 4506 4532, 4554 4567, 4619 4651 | -0.078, 12.8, 15.9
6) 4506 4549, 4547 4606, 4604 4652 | -0.071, 12.8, 15.8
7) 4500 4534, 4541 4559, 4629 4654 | 0.014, 12.9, 15.2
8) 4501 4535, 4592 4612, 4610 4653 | -0.026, 12.9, 15.9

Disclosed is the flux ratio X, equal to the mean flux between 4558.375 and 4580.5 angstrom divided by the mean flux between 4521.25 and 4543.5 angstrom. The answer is 1.28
